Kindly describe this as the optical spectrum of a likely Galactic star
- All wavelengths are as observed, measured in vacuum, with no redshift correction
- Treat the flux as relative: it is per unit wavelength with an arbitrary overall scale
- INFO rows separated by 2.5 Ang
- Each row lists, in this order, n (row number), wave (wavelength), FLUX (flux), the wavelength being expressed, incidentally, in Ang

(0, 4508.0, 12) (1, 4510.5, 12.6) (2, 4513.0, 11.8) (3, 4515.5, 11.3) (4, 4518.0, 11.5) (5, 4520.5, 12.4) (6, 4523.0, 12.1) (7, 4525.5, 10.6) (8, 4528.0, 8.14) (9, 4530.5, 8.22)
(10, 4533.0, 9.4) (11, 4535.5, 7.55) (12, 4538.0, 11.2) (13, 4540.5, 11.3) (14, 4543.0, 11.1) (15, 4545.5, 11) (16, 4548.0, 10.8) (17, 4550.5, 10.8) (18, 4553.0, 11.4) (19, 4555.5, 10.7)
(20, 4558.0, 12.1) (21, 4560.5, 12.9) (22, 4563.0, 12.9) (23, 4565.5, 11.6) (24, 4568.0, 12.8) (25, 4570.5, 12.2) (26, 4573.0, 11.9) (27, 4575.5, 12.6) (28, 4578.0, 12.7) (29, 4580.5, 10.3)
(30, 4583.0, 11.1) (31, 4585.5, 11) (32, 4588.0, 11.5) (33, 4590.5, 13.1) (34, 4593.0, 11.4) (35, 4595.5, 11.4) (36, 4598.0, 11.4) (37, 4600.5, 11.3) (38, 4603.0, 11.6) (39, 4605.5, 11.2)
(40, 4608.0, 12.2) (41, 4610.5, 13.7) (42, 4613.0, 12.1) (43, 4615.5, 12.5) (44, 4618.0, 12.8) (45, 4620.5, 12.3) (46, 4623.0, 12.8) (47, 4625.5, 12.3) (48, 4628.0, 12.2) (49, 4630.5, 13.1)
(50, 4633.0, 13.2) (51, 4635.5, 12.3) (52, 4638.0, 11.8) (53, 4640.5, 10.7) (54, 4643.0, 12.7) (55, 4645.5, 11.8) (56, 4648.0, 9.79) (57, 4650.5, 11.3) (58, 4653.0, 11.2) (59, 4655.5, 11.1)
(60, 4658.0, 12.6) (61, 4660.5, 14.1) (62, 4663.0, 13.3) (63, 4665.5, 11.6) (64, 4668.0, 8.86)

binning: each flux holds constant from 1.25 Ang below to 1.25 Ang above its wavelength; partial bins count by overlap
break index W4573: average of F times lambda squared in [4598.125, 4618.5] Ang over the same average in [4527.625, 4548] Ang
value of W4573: 1.3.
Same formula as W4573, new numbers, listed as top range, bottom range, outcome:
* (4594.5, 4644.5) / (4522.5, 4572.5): 1.15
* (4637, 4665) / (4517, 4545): 1.21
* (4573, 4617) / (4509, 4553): 1.14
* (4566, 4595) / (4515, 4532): 1.15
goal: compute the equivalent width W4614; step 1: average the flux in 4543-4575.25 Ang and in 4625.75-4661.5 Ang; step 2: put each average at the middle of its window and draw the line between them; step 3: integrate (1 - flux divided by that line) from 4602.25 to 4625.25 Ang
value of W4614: -0.9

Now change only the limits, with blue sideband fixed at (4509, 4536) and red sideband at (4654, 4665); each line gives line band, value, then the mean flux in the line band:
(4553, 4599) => -1.84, 11.9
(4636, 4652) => 1.33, 11.4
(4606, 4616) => -0.50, 12.5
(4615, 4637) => -0.81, 12.6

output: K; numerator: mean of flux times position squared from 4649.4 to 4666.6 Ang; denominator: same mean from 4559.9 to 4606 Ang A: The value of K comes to 1.06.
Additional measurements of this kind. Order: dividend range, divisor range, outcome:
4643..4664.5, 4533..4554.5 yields 1.18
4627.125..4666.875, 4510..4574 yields 1.13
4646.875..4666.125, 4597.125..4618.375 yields 1.01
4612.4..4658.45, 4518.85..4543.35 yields 1.23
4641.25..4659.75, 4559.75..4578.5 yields 0.96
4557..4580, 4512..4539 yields 1.21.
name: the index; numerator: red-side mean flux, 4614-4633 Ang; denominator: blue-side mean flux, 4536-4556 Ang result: 1.15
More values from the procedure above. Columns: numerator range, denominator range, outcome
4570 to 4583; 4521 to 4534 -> 1.20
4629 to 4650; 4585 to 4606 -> 1.03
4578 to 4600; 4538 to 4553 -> 1.04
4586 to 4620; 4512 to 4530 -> 1.09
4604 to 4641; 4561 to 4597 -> 1.04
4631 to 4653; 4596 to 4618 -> 0.97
